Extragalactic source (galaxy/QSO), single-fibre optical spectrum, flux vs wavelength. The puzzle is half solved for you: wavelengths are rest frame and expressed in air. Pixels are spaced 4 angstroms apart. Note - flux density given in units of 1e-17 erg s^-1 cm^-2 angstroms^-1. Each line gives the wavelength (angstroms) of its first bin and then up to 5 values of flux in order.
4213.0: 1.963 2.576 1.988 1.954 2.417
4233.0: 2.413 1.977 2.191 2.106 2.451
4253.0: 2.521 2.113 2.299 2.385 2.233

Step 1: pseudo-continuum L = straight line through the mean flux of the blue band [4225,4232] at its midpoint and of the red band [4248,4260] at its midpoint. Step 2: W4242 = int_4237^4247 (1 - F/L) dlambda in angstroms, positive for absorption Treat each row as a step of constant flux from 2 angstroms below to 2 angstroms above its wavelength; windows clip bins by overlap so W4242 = 0.88 angstroms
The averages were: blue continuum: 2.28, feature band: 2.11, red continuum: 2.35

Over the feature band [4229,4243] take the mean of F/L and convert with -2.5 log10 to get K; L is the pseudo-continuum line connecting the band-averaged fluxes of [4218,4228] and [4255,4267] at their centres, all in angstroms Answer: -0.04 mag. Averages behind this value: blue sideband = 2.08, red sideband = 2.27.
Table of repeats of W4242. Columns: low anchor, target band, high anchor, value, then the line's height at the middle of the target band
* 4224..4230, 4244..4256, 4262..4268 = -0.4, 2.28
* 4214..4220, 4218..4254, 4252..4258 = 1.8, 2.35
